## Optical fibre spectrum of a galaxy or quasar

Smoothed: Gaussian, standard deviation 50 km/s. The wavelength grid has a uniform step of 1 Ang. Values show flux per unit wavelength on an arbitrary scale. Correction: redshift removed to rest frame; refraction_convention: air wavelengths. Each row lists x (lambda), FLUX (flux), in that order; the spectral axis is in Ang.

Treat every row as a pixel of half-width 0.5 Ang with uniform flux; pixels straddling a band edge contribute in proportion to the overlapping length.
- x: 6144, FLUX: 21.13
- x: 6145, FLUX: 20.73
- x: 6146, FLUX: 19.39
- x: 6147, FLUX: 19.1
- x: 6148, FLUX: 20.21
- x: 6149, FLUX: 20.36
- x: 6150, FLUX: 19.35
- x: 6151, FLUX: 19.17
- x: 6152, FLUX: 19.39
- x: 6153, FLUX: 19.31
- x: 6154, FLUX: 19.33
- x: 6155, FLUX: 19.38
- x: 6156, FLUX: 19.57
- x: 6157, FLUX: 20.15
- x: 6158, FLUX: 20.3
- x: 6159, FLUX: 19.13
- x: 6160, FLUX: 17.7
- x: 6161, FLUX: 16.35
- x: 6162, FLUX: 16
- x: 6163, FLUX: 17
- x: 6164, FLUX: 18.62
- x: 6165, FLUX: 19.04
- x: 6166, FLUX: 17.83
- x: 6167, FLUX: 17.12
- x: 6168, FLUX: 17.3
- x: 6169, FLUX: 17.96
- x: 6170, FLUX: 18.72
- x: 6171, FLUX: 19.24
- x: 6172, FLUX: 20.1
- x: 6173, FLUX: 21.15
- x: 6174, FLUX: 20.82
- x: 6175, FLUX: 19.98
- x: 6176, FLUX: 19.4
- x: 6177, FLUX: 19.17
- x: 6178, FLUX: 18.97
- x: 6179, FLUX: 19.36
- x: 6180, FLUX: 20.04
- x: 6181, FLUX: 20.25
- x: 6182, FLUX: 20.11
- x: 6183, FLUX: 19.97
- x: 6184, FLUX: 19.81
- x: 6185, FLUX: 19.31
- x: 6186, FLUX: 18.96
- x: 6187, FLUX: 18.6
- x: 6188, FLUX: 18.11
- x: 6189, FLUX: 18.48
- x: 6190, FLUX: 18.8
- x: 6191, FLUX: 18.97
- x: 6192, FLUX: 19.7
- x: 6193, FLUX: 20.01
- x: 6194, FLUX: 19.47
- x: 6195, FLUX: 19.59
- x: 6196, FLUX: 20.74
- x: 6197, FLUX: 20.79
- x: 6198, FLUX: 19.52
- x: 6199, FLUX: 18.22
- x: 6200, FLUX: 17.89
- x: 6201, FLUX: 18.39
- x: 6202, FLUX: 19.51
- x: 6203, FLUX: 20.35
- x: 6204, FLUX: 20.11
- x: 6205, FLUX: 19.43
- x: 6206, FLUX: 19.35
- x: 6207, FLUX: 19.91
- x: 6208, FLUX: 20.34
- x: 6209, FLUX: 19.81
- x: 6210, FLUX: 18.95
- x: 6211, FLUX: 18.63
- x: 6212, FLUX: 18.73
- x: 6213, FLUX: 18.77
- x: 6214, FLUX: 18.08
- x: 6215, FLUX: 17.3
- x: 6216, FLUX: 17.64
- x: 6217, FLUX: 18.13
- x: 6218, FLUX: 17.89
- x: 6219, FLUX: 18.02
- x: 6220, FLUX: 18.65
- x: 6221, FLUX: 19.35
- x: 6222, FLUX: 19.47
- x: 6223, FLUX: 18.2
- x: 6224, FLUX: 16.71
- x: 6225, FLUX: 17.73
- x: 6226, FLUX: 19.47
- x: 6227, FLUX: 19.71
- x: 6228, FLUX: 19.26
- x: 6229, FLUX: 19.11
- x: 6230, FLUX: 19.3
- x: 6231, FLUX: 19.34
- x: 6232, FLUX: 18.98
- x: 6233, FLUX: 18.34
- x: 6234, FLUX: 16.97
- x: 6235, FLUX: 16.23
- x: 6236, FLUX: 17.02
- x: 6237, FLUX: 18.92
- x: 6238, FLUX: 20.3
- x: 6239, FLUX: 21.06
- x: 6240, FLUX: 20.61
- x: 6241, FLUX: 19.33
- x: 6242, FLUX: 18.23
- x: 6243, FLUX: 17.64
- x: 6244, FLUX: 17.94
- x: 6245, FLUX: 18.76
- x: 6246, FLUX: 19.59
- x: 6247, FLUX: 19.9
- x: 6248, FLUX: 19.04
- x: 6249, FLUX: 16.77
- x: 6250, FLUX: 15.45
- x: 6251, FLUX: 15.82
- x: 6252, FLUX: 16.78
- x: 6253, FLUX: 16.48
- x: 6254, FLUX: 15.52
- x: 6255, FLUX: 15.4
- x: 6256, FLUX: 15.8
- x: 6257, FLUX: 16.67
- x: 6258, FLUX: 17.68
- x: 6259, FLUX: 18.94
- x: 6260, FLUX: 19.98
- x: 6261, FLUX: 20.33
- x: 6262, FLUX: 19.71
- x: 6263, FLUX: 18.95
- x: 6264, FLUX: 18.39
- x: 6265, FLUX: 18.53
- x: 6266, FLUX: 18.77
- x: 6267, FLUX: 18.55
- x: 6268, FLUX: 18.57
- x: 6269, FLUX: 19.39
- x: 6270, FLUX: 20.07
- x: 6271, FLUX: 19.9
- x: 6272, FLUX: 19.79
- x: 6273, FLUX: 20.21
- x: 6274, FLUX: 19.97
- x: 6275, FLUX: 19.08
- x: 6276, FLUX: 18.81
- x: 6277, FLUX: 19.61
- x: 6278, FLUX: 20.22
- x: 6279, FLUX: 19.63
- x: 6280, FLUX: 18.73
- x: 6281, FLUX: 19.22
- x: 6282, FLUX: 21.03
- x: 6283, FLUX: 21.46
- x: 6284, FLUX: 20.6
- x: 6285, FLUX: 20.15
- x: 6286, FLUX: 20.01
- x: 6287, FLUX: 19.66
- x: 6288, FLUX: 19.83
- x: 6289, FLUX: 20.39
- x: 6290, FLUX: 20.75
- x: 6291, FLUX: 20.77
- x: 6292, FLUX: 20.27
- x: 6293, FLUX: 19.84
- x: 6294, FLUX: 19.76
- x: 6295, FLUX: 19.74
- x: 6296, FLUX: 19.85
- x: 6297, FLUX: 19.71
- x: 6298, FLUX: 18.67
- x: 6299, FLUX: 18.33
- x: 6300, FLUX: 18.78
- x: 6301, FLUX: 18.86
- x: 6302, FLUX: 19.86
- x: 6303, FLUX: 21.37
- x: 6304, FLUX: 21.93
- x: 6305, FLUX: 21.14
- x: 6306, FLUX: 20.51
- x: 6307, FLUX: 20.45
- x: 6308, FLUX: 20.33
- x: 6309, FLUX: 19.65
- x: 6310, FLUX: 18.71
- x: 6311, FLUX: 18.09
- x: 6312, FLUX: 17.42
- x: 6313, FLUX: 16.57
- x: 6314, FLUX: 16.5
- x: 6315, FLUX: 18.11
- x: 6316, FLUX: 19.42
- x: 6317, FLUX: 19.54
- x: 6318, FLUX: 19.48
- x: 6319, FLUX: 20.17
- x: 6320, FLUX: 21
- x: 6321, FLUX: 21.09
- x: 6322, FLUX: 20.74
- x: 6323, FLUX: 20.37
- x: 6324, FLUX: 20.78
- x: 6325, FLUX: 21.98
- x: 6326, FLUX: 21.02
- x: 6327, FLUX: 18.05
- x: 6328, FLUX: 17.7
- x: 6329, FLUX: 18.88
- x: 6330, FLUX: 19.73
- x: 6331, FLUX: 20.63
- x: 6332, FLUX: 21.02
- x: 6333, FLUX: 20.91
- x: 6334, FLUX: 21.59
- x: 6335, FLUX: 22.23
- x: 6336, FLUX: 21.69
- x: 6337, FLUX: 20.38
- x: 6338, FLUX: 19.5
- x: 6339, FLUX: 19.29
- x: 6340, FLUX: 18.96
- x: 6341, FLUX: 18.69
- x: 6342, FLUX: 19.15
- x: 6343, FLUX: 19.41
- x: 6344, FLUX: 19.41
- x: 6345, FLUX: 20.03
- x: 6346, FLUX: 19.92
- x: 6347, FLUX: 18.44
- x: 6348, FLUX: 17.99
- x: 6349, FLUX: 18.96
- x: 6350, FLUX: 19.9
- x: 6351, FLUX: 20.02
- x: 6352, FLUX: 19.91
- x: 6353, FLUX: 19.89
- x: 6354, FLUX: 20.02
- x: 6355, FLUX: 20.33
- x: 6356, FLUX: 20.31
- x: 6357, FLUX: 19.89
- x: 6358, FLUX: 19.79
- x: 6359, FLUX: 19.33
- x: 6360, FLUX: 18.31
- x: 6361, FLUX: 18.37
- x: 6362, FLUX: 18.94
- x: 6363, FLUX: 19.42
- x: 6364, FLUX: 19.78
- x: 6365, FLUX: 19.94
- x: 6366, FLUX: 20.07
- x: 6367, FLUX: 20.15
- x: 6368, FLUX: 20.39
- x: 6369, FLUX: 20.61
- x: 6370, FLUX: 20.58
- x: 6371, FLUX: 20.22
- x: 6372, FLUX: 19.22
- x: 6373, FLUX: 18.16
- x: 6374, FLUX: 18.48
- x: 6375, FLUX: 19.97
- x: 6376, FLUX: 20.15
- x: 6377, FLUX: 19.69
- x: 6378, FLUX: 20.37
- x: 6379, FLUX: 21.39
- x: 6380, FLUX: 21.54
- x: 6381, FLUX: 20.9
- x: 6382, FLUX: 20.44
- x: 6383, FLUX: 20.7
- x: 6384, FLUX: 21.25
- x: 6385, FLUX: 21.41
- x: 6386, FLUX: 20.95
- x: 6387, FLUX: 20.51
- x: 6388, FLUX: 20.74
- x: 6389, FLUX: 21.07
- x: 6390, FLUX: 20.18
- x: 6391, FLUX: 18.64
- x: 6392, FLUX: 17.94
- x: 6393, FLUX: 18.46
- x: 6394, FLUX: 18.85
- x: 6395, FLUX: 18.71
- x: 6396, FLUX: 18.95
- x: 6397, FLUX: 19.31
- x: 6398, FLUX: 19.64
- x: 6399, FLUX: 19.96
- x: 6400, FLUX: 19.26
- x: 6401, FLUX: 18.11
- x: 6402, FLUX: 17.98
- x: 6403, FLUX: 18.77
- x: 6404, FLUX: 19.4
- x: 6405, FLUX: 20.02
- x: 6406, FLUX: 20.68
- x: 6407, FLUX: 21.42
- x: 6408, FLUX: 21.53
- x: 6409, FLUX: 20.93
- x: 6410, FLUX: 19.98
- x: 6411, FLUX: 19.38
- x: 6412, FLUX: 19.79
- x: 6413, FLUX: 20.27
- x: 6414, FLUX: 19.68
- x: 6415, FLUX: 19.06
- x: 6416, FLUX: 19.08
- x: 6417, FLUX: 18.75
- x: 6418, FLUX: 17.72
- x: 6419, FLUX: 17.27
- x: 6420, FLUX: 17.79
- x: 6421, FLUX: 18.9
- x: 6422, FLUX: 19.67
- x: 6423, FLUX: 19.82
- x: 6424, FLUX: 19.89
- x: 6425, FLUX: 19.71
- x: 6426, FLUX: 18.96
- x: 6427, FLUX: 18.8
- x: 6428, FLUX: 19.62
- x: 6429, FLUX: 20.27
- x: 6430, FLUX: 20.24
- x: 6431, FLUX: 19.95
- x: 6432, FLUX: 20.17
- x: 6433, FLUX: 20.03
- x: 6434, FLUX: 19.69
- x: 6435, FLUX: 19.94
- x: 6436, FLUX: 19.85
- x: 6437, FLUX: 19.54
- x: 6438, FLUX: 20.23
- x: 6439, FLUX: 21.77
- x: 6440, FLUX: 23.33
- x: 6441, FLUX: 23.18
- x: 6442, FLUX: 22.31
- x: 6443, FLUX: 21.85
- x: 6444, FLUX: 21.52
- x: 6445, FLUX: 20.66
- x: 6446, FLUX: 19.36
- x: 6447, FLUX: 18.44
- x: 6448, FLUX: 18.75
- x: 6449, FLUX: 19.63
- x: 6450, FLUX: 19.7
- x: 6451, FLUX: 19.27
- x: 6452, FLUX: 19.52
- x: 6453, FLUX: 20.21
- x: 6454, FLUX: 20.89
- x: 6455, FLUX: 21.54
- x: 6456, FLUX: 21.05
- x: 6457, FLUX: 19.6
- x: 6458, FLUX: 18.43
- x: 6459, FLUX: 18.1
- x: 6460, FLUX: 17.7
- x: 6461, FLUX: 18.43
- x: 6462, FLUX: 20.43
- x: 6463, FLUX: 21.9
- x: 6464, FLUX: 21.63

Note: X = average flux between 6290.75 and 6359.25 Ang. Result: 19.7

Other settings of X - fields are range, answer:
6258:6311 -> 19.7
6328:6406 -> 19.8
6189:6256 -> 18.6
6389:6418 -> 19.5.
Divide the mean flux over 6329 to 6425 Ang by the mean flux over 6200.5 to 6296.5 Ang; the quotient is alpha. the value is 1.0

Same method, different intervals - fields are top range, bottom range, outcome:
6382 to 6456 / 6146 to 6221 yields 1.04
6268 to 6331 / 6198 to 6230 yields 1.05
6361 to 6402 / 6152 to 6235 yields 1.05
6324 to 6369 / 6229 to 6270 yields 1.08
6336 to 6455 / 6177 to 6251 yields 1.05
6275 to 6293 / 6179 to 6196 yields 1.03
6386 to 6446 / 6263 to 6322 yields 1.01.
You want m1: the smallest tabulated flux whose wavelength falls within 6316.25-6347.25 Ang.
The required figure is 17.7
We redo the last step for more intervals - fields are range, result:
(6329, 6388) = 17.99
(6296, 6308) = 18.33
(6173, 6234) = 16.71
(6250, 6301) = 15.4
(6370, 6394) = 17.94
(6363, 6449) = 17.27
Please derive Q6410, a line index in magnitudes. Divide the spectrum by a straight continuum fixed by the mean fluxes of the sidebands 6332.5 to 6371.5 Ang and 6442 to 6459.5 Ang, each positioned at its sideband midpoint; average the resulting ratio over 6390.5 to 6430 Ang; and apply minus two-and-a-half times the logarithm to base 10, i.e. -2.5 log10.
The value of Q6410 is 0.033 mag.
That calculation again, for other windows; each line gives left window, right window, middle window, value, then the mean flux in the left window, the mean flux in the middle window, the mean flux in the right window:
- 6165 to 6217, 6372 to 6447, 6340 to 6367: 0.014 mag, 19.2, 19.5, 19.9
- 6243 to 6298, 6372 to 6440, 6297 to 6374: -0.018 mag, 19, 19.7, 19.8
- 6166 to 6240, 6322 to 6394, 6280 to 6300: -0.022 mag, 19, 19.9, 19.9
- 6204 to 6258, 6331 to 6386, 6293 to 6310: -0.037 mag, 18.3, 19.9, 20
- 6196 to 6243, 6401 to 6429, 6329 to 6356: -0.038 mag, 18.9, 19.9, 19.4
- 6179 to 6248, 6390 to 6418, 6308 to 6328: -0.009 mag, 19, 19.4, 19.4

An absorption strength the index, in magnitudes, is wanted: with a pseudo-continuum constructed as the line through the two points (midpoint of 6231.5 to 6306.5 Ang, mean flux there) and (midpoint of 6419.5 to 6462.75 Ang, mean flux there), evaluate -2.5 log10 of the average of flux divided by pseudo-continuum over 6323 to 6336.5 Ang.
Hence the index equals -0.059 mag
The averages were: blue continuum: 19.1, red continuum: 20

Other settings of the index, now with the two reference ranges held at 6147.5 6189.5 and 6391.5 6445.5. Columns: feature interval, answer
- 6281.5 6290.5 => -0.06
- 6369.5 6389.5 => -0.04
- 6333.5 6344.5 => -0.03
